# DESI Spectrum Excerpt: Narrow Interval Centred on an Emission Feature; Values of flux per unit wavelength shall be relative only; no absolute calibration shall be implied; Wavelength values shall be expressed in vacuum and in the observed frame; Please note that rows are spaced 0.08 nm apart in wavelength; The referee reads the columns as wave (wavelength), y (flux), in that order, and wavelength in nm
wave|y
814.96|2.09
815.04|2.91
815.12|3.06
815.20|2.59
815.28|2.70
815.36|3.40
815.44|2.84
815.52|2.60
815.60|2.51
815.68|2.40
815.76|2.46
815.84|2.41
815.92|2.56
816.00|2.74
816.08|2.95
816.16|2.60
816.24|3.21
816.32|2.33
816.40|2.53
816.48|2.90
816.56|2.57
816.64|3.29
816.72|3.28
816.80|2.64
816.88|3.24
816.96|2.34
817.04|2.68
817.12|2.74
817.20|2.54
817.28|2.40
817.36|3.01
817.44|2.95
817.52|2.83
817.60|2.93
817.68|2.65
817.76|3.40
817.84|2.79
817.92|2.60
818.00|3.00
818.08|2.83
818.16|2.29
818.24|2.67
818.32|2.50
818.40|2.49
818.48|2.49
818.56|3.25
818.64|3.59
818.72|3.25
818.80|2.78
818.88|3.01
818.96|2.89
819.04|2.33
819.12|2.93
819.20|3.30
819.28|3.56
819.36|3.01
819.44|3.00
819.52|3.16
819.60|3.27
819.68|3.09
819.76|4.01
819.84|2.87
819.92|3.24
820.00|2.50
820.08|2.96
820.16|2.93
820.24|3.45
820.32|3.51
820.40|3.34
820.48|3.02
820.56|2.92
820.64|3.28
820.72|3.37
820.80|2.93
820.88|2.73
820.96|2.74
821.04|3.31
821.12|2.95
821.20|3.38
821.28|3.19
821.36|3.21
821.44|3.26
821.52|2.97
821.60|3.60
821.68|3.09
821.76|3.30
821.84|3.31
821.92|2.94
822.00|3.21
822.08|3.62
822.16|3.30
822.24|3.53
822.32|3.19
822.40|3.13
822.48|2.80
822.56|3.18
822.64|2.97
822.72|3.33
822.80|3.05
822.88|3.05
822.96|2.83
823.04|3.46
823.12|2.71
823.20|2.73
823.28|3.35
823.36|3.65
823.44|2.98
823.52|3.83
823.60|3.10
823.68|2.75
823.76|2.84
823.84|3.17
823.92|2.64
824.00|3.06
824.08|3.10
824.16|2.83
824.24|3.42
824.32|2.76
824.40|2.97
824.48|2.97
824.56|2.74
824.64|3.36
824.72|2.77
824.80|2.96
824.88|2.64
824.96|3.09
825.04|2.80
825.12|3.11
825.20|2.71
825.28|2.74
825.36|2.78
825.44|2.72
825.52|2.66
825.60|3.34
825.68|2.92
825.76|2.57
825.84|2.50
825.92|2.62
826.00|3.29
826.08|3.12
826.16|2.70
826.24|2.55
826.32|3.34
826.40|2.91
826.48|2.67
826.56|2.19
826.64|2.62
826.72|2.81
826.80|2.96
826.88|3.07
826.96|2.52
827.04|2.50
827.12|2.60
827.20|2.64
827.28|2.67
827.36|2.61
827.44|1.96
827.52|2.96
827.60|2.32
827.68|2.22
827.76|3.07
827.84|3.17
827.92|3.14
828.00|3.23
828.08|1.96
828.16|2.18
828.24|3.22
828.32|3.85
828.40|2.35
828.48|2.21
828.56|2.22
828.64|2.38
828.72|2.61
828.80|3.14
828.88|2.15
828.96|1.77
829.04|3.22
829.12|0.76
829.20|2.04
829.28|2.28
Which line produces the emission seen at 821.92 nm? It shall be Mg II 2798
